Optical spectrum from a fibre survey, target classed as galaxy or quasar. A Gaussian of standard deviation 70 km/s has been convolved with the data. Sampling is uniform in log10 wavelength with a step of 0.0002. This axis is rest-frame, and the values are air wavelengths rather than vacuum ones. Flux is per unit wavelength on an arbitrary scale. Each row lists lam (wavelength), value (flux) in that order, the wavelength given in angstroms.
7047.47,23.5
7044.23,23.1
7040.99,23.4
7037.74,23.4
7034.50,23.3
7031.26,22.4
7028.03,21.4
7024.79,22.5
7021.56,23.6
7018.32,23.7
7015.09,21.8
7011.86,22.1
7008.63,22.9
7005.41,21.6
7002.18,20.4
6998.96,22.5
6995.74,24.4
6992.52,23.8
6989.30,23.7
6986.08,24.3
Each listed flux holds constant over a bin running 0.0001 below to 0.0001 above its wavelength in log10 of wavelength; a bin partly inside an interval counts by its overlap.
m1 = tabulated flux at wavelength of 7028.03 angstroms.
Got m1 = 21.4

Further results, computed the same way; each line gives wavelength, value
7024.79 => 22.5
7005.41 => 21.6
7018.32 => 23.7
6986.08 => 24.3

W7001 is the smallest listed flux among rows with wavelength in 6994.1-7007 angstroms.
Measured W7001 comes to 20.4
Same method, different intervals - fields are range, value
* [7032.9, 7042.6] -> 23.3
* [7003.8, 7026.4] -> 21.6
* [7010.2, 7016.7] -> 21.8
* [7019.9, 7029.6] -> 21.4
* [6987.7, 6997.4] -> 23.7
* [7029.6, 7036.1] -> 22.4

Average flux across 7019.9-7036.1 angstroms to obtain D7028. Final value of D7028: 22.6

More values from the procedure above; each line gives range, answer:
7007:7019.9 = 22.6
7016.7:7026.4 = 23.3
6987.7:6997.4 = 24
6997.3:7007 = 21.5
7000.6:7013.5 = 21.8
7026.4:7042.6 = 22.8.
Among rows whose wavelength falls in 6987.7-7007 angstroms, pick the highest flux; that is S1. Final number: 24.4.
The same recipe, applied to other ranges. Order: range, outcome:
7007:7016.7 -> 22.9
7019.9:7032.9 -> 23.6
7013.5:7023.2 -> 23.7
